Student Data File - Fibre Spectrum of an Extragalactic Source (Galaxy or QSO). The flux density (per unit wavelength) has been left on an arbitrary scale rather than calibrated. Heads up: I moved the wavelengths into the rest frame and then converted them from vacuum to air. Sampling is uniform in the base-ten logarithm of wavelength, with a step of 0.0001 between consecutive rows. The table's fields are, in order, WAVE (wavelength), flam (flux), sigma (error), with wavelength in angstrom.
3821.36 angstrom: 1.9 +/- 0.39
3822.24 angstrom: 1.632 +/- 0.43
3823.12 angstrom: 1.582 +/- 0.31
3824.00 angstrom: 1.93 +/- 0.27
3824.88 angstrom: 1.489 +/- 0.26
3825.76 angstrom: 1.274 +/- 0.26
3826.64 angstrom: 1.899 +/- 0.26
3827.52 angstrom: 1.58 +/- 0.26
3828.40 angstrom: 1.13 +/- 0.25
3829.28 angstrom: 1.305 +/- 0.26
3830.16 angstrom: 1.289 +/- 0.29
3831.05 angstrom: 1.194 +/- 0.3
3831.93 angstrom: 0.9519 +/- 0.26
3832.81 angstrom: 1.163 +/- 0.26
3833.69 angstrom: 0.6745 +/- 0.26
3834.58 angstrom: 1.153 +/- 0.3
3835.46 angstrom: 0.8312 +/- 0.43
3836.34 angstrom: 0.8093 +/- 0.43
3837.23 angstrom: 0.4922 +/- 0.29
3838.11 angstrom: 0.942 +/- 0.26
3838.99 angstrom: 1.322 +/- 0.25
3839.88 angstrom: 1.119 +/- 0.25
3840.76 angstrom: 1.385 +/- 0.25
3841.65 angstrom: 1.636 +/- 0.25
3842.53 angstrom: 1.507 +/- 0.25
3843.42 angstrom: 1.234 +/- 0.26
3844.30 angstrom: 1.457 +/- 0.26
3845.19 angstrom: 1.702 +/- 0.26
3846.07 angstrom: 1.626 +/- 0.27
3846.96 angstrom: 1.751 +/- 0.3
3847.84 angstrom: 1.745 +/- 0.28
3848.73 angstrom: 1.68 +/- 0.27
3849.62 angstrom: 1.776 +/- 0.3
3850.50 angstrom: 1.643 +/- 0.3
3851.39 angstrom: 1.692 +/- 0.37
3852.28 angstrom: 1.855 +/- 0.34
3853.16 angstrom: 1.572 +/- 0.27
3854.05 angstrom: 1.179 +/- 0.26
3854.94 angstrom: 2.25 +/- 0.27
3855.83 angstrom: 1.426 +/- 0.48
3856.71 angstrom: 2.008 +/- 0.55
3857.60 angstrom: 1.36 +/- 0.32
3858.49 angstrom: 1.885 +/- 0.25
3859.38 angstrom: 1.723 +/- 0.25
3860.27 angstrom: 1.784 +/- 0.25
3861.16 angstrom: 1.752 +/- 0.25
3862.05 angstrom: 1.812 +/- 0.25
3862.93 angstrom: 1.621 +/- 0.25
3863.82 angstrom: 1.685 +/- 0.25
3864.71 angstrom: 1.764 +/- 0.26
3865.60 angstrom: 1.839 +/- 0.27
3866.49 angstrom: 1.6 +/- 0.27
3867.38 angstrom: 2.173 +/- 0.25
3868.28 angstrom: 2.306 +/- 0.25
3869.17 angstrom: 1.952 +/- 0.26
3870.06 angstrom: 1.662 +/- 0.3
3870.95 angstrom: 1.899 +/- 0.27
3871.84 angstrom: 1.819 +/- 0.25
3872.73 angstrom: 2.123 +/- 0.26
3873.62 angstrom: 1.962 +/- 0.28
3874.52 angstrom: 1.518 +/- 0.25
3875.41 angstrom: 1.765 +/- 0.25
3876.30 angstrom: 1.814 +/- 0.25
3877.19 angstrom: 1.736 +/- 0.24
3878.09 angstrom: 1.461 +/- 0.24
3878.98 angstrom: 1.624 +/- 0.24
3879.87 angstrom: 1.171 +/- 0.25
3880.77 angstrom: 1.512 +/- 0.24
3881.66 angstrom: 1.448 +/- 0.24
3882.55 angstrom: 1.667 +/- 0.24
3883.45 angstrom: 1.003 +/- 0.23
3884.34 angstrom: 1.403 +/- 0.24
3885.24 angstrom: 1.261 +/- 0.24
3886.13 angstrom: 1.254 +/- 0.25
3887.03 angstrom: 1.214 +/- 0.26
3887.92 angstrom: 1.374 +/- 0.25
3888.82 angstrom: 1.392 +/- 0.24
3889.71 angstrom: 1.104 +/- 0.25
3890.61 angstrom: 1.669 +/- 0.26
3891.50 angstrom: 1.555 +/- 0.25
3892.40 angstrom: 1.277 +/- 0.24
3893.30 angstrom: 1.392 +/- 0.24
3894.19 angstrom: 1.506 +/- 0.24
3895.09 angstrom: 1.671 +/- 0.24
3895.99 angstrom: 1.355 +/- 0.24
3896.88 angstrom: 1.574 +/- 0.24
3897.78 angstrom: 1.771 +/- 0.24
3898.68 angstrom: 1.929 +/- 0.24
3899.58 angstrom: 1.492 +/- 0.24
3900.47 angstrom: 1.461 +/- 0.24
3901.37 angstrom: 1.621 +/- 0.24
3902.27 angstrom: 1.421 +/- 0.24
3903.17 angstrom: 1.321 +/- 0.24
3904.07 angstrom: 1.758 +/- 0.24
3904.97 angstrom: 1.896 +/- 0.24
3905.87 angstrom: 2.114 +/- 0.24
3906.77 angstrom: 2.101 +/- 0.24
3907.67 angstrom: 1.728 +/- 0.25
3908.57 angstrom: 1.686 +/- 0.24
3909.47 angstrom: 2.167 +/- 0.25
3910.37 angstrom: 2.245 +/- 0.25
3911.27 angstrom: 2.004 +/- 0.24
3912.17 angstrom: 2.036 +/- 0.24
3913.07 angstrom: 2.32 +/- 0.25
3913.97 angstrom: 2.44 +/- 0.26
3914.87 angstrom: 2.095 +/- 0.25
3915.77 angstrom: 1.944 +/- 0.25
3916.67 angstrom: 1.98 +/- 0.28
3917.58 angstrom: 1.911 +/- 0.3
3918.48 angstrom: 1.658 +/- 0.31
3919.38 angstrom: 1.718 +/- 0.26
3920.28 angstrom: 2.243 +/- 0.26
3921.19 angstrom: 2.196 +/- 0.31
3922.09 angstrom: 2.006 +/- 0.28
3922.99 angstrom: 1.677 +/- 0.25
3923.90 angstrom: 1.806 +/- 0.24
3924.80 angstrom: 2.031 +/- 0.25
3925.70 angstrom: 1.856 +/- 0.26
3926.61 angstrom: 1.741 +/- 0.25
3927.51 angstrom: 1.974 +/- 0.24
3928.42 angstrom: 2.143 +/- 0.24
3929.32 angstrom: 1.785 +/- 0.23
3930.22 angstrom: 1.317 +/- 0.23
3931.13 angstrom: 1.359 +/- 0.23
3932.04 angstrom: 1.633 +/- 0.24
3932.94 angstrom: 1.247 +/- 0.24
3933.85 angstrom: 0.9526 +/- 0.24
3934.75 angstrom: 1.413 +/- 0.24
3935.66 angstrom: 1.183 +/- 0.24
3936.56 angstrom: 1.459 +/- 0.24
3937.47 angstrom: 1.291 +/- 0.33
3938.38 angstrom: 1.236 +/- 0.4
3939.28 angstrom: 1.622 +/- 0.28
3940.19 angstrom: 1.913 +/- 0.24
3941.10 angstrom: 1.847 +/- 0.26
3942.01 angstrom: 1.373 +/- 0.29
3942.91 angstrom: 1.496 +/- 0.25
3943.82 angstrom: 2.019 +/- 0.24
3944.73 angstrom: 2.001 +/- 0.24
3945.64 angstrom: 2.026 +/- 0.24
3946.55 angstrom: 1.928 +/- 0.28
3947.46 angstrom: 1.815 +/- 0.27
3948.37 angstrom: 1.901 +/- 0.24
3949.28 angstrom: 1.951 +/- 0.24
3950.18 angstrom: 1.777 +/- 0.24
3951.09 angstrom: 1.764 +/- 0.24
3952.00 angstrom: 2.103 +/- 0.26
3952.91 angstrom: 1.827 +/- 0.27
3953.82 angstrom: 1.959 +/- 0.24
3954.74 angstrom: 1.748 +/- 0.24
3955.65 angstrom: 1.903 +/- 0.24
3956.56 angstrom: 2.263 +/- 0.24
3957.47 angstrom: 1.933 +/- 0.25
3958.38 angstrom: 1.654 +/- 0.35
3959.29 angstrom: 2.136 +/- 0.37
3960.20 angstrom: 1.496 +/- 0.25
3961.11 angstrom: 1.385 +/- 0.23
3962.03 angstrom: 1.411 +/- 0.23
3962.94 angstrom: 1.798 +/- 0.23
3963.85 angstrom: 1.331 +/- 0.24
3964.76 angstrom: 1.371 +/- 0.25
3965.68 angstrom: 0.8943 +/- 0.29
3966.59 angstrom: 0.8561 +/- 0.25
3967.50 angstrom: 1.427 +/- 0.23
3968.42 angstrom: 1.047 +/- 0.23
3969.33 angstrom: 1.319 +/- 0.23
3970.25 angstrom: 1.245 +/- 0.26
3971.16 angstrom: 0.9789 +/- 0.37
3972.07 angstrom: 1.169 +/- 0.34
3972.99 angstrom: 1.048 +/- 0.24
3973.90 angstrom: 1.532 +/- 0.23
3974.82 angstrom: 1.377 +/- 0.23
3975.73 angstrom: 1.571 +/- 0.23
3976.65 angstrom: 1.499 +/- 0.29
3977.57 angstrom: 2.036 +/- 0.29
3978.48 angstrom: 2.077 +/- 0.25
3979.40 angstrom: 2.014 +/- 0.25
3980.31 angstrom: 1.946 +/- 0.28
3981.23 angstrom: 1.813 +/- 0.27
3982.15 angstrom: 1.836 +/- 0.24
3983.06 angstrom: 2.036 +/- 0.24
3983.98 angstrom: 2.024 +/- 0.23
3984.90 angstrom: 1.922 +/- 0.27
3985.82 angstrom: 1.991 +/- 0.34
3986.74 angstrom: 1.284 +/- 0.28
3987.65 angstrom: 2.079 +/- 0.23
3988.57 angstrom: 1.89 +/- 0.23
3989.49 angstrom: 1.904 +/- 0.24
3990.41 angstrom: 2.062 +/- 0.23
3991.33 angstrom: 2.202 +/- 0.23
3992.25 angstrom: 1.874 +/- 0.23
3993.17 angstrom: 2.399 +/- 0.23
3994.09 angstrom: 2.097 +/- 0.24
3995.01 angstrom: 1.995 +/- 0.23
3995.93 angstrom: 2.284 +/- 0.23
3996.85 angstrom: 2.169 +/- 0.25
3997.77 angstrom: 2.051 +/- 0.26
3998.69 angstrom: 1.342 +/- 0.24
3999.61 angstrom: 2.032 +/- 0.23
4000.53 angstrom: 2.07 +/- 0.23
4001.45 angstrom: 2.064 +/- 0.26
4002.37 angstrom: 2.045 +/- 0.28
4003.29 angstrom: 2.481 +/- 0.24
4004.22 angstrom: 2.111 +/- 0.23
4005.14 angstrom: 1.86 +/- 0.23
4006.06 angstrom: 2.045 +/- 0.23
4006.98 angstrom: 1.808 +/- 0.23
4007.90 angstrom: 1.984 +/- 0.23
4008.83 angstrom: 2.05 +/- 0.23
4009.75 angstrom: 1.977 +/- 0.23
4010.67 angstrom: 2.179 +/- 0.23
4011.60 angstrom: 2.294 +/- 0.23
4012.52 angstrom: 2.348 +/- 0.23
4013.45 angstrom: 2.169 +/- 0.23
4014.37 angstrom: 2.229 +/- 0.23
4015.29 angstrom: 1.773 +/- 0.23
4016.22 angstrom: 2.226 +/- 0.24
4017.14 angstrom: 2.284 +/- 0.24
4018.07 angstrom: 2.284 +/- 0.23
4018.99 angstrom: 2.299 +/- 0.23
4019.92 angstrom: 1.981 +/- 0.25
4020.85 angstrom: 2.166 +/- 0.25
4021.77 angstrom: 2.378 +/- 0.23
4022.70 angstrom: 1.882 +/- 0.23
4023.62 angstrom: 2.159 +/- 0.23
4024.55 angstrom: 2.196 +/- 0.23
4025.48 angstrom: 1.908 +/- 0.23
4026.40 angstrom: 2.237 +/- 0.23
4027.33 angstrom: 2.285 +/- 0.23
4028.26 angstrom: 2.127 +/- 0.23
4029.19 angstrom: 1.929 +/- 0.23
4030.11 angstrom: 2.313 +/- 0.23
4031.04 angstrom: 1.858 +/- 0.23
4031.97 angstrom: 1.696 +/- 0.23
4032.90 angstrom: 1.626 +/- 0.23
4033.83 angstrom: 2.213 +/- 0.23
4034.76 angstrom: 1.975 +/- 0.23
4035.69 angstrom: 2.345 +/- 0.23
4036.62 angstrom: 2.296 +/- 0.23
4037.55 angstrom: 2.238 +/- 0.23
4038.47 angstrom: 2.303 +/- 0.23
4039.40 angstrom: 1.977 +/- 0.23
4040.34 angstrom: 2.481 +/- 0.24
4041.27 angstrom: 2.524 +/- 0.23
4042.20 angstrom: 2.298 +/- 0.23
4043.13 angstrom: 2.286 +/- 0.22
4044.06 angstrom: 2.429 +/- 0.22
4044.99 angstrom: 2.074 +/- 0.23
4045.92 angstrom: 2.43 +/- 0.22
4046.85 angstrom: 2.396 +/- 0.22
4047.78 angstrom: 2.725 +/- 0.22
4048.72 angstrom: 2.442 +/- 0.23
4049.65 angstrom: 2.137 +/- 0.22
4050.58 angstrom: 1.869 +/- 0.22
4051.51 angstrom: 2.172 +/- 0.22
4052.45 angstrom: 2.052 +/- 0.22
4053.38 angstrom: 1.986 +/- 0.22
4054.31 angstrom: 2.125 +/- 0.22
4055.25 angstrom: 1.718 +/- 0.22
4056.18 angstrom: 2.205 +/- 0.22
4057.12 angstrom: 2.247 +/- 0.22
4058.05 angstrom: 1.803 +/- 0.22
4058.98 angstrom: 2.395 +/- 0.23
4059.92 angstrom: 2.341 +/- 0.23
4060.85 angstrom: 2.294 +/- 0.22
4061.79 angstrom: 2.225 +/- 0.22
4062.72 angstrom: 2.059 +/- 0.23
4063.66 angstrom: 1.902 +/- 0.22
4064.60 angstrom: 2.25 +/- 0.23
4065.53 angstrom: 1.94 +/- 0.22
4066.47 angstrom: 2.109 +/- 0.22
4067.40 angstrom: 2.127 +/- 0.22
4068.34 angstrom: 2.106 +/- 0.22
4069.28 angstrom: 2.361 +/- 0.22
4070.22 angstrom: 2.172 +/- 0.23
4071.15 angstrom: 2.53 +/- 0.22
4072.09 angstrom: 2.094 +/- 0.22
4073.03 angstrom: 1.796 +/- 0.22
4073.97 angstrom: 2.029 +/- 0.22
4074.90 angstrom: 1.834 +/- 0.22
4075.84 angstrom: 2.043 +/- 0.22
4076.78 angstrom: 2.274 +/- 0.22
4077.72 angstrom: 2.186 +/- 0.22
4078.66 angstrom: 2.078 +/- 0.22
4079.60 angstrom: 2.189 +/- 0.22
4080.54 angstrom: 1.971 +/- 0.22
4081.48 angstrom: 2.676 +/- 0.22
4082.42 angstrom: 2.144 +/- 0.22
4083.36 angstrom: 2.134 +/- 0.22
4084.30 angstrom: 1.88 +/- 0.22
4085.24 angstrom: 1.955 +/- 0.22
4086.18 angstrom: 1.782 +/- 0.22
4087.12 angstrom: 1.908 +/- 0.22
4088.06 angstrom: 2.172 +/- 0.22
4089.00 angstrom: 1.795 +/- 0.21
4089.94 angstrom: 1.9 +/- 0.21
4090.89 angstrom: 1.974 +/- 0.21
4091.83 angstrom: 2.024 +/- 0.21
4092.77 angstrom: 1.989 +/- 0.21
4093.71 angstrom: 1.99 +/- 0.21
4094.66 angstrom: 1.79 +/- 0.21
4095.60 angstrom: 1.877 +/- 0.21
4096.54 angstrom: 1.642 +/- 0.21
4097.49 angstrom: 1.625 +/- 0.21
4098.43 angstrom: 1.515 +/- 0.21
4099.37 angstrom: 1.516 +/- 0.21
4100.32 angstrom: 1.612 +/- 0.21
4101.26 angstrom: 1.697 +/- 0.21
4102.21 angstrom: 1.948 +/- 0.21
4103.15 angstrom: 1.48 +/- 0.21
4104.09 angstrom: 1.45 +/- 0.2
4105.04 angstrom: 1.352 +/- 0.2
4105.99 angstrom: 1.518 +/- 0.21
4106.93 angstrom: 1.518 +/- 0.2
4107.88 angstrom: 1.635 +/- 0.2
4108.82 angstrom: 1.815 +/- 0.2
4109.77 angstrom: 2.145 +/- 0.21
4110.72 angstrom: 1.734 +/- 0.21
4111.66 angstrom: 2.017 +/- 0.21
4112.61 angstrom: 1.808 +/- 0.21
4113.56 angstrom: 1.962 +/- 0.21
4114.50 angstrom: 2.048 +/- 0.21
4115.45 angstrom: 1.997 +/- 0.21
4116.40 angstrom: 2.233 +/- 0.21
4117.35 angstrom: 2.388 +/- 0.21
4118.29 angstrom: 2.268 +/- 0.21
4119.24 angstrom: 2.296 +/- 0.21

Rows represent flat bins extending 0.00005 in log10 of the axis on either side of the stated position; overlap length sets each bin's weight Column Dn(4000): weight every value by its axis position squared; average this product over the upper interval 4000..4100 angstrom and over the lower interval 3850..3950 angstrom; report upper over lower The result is 1.3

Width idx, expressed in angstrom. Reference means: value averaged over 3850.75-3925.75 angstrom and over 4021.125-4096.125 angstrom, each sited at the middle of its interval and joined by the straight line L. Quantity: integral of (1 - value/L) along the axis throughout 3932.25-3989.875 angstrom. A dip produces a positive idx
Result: 7.7 angstrom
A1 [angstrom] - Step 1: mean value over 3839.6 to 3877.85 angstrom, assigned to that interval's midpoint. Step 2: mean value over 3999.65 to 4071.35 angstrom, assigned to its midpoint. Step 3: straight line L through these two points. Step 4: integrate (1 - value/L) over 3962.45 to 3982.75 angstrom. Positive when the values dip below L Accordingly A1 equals 5.4 angstrom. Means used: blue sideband 1.72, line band 1.47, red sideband 2.15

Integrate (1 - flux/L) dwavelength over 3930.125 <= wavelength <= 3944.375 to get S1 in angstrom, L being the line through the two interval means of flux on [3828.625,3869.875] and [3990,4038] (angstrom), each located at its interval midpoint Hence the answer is 2.79 angstrom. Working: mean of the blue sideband 1.51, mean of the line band 1.47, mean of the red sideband 2.09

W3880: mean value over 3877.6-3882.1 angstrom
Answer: 1.44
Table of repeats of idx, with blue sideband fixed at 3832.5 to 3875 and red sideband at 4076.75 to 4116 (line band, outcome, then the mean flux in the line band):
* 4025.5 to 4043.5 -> -3.6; 2.15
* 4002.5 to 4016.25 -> -2.6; 2.1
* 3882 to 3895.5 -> 2.0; 1.38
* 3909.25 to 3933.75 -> -3.4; 1.89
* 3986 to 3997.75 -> -1.8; 2.02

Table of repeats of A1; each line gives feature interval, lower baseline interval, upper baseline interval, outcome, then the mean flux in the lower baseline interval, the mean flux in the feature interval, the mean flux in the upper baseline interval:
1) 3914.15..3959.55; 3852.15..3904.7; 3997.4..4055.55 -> 1.02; 1.62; 1.78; 2.13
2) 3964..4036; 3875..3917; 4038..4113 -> -1.12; 1.65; 1.9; 2.02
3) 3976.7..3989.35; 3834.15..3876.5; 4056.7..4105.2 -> -0.54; 1.62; 1.91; 1.99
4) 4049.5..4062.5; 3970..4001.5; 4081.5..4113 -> -2.10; 1.83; 2.11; 1.81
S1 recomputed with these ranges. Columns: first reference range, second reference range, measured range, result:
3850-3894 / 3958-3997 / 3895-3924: -3.7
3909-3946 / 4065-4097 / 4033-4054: -2.8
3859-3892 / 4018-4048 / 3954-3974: 5.0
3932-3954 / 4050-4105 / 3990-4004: -2.2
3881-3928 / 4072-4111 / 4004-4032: -4.5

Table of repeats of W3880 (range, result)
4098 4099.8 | 1.52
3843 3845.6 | 1.46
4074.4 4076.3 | 1.95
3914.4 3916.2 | 2.03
